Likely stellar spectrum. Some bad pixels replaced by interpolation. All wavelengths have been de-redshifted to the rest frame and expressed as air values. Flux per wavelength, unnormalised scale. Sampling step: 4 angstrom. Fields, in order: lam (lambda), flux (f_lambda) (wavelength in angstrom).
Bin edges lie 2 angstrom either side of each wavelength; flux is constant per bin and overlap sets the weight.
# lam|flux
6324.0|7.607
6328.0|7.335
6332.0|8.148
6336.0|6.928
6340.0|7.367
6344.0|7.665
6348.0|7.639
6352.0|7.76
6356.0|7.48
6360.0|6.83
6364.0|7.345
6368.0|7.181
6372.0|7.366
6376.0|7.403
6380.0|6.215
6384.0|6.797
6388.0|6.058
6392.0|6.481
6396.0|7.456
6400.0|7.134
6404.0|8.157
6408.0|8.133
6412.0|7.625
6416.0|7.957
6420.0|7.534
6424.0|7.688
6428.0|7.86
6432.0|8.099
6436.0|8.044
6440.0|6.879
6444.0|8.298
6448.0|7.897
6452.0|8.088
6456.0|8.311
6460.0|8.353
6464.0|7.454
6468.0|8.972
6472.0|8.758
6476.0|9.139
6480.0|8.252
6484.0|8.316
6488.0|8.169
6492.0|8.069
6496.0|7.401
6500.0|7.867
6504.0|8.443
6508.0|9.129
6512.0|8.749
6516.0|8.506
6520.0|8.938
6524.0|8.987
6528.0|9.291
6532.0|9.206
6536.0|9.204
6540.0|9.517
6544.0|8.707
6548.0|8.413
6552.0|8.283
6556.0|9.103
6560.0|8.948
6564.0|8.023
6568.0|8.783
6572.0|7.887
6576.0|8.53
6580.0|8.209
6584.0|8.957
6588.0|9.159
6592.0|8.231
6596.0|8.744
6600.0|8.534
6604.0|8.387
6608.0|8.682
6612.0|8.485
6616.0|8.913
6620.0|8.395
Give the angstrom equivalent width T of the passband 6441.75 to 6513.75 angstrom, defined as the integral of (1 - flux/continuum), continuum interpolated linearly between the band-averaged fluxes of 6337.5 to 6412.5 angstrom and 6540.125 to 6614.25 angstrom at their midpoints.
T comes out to -3.4 angstrom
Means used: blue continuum 7.26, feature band 8.31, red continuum 8.58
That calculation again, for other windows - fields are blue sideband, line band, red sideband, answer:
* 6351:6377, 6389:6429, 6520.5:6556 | 1.0 angstrom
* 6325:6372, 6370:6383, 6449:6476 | 1.1 angstrom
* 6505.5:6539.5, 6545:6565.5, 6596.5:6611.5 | 0.6 angstrom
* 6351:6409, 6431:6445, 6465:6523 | 0.1 angstrom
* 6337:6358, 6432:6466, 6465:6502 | 0.8 angstrom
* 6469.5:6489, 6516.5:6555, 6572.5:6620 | -1.6 angstrom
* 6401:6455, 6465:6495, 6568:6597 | -1.3 angstrom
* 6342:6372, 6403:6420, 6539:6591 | -0.4 angstrom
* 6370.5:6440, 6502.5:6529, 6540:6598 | -2.1 angstrom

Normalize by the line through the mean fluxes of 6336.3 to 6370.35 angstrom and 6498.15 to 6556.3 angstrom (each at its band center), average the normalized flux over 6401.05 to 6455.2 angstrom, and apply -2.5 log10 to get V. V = 0.02 mag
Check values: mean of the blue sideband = 7.38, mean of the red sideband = 8.82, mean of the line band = 7.86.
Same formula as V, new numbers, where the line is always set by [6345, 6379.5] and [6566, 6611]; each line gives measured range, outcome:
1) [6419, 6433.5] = -0.02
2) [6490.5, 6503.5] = 0.03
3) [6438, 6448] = 0.02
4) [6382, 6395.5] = 0.14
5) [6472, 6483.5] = -0.09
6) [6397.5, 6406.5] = -0.02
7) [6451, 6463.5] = -0.04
